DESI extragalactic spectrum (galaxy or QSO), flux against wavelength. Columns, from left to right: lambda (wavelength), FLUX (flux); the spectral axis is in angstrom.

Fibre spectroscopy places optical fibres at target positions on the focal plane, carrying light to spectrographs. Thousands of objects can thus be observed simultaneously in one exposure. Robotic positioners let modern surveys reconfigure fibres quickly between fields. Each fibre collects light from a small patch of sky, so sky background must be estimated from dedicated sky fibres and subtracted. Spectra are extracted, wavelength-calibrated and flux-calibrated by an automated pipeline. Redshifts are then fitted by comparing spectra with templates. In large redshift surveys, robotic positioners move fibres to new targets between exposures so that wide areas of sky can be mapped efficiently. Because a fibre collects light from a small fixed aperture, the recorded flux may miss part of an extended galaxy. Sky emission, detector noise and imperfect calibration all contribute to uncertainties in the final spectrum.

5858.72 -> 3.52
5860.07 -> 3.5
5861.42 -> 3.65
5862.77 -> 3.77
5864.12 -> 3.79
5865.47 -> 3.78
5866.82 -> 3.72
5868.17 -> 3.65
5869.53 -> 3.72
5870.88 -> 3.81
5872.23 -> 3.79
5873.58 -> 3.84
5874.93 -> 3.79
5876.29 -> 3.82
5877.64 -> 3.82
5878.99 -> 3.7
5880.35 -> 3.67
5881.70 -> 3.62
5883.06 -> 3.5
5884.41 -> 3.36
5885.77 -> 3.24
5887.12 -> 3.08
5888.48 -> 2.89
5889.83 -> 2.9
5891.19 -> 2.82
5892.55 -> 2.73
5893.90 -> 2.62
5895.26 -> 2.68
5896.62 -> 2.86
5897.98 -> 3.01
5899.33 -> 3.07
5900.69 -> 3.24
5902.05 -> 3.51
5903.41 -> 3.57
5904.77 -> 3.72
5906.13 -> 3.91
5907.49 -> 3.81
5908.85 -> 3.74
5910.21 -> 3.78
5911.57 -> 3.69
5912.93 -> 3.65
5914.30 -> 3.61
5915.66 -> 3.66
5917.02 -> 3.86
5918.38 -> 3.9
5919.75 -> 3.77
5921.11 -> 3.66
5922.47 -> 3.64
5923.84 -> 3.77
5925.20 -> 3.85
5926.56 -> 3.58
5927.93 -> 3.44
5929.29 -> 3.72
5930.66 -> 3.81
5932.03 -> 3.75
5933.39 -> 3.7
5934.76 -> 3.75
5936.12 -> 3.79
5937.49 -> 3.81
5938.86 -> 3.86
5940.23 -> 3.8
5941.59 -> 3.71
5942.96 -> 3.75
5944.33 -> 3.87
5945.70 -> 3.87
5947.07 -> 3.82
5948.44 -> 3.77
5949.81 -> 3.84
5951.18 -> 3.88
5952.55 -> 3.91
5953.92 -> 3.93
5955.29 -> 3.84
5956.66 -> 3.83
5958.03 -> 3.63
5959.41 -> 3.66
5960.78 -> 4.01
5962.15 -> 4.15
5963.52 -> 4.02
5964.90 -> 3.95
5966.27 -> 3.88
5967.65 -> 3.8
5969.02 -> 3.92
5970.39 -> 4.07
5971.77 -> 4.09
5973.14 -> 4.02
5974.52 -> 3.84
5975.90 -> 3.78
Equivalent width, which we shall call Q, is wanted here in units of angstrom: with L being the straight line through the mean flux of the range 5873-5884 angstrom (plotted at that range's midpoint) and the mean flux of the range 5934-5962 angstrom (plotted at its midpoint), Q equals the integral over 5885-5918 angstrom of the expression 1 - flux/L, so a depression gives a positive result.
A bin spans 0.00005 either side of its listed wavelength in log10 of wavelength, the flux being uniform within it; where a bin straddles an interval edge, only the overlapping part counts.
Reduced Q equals 3.73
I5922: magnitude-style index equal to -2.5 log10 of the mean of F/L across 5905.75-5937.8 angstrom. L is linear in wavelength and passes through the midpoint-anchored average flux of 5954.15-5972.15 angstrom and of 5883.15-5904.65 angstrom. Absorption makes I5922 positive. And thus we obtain -0.10 mag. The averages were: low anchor 3.07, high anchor 3.91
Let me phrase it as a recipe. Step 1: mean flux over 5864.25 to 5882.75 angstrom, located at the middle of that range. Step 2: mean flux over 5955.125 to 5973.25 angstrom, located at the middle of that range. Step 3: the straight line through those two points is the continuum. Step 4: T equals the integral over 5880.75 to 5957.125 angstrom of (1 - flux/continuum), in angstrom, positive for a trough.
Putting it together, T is 5.3 angstrom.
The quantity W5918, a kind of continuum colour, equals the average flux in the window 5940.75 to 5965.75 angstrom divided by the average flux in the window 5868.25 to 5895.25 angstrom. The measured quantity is 1.14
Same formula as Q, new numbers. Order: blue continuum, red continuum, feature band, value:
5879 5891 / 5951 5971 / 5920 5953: -0.56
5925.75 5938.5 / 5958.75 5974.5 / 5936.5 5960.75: 0.08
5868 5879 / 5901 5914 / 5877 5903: 3.90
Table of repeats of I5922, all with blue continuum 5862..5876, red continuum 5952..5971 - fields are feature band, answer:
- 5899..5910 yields 0.07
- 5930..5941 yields 0.02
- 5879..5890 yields 0.14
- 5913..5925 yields 0.03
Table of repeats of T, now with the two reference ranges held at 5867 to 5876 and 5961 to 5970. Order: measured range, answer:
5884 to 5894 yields 2.2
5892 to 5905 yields 2.5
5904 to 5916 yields 0.4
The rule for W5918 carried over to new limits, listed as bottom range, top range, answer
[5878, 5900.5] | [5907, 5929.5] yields 1.19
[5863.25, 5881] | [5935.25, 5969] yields 1.02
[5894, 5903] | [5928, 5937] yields 1.23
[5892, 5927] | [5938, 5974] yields 1.11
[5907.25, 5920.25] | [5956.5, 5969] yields 1.04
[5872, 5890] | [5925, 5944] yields 1.06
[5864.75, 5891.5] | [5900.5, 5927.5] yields 1.05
